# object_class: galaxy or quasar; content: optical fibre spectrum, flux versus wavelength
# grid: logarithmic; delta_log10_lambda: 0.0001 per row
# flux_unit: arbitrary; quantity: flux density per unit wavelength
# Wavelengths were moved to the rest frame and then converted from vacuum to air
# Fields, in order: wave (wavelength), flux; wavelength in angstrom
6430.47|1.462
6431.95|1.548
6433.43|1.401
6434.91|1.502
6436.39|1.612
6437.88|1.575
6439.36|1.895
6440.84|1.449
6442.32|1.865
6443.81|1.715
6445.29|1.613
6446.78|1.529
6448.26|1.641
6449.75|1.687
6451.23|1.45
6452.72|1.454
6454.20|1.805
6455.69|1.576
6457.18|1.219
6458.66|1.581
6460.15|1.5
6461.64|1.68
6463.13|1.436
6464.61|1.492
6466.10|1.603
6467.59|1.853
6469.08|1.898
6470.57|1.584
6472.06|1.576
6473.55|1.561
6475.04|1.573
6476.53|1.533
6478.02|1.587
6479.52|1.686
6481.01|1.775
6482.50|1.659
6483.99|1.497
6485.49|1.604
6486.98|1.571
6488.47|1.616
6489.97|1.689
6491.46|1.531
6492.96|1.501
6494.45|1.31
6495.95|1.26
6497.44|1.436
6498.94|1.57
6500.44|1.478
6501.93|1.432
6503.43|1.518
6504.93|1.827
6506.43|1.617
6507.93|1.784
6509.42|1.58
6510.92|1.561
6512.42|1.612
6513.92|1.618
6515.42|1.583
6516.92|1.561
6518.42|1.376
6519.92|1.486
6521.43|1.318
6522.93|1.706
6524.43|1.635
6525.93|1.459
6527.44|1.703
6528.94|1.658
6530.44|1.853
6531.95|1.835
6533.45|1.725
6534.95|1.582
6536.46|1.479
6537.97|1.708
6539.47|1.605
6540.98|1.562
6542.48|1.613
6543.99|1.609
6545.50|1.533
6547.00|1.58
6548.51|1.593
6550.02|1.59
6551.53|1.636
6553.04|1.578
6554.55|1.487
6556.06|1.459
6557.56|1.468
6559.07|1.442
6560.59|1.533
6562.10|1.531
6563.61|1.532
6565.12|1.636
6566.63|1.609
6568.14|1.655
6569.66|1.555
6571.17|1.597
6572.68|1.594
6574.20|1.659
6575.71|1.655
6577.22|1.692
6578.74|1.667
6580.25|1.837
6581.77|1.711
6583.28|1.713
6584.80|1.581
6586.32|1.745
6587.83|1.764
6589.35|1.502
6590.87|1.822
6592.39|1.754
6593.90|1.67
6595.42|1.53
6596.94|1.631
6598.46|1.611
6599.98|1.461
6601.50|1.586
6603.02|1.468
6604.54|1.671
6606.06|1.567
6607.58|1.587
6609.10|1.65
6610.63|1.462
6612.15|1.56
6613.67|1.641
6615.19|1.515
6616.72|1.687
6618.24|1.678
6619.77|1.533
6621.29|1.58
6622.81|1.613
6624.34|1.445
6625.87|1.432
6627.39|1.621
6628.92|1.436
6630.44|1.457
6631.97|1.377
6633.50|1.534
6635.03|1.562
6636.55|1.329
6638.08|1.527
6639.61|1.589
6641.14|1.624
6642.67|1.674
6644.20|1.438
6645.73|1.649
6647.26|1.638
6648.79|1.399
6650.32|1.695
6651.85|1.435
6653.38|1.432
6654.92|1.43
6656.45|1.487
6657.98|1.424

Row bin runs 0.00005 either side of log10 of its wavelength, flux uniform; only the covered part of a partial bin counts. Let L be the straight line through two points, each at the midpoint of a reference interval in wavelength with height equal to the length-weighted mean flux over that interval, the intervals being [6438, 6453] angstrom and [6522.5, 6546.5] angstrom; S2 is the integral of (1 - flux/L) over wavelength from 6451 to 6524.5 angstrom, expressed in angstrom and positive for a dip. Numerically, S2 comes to 3.1 angstrom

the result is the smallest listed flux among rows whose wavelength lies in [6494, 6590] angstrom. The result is 1.26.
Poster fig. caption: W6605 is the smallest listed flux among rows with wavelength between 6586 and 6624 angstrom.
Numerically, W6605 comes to 1.461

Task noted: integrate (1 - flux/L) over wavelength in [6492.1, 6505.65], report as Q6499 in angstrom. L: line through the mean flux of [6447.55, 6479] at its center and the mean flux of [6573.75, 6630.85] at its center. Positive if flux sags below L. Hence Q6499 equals 0.9 angstrom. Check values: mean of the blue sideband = 1.59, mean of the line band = 1.48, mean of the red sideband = 1.61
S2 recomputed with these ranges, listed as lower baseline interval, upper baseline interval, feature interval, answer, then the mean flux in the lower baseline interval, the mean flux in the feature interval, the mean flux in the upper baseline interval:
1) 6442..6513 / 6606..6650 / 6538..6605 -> -2.1 angstrom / 1.58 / 1.61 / 1.55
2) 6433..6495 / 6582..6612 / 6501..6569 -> 0.9 angstrom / 1.59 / 1.59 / 1.62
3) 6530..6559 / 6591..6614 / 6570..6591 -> -1.0 angstrom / 1.6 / 1.67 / 1.6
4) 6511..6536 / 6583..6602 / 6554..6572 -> 0.9 angstrom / 1.6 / 1.54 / 1.64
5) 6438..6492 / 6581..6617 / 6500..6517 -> 0.1 angstrom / 1.61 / 1.6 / 1.62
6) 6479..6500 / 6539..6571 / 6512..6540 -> -0.9 angstrom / 1.55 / 1.61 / 1.56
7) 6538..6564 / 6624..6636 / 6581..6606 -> -2.0 angstrom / 1.55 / 1.64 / 1.48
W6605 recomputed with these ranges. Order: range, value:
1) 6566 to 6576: 1.555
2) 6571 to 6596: 1.502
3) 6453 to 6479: 1.219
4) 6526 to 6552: 1.479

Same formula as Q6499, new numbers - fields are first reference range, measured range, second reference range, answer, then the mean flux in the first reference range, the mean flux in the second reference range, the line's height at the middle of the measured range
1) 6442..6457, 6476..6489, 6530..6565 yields -0.11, 1.61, 1.59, 1.6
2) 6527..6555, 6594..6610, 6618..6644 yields -0.21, 1.63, 1.52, 1.56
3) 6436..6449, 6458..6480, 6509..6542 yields 0.39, 1.66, 1.6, 1.64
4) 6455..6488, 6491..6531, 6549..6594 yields 1.28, 1.59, 1.62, 1.6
